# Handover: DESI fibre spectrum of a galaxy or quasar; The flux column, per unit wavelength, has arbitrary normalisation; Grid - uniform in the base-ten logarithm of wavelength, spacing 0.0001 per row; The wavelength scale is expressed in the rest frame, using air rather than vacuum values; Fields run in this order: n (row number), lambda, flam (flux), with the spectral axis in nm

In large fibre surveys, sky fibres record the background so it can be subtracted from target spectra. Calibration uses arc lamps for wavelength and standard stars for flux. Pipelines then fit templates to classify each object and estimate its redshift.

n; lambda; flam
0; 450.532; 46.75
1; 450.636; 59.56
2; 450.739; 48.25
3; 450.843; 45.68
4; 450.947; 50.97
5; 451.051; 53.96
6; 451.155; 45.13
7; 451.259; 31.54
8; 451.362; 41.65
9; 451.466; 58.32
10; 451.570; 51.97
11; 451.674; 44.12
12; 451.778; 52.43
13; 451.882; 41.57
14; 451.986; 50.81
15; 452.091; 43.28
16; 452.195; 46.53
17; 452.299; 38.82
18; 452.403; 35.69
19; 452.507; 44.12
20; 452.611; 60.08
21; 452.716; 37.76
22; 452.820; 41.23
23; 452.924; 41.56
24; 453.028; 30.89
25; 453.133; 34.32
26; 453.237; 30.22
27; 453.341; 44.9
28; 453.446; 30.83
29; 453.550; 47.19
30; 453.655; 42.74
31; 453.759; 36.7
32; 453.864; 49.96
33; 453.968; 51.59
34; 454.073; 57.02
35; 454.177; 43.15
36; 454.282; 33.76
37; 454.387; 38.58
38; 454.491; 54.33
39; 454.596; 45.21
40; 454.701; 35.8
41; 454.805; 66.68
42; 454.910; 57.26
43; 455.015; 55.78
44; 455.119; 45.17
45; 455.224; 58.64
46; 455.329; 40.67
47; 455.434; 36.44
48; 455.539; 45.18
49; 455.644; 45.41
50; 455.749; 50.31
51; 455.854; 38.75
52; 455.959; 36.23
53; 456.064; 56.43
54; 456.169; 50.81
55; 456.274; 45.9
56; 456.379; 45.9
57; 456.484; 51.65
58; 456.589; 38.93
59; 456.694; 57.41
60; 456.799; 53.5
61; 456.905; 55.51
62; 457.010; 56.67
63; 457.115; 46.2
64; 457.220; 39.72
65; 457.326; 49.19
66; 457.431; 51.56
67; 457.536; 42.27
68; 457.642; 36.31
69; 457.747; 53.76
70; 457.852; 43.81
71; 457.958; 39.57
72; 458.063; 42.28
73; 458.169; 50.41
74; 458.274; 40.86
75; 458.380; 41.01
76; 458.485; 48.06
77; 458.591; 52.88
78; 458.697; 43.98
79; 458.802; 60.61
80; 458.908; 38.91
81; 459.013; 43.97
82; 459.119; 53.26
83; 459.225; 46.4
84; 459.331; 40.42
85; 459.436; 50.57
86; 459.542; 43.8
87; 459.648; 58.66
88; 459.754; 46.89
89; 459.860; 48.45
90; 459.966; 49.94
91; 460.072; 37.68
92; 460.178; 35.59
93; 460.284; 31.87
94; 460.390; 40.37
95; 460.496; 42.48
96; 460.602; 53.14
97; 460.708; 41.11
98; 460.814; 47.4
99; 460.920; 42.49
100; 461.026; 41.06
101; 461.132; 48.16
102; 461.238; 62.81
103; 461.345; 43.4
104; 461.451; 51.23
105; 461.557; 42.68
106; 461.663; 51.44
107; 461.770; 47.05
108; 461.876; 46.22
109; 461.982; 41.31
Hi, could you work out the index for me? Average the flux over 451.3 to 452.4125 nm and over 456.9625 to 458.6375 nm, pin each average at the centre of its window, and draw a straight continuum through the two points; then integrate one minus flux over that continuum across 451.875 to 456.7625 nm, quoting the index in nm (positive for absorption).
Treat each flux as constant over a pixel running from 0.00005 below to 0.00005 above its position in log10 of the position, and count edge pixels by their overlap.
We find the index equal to 0.11 nm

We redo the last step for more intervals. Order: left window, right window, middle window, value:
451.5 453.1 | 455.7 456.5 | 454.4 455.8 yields -0.080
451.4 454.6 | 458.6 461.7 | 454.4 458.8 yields -0.246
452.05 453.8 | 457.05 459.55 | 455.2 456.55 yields -0.079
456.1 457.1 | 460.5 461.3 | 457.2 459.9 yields 0.150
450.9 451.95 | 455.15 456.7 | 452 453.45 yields 0.196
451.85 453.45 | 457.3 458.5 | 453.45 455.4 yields -0.227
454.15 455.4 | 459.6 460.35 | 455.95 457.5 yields -0.099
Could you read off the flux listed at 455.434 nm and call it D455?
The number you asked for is 36.44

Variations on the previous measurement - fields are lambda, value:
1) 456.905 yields 55.51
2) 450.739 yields 48.25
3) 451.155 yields 45.13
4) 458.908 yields 38.91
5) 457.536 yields 42.27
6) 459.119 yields 53.26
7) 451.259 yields 31.54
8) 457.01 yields 56.67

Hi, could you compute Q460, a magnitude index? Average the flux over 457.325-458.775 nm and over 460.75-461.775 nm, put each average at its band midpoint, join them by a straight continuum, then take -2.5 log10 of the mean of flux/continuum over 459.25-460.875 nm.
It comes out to 0.06 mag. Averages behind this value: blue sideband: 45.6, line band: 44.6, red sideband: 47.7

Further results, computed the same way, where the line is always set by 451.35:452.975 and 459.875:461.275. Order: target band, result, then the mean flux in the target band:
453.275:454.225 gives 0.02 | 44.7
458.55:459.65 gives -0.09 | 48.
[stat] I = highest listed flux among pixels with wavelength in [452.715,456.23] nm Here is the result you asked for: 66.68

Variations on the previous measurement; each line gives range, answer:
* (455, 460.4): 60.61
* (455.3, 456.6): 56.43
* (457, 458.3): 56.67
